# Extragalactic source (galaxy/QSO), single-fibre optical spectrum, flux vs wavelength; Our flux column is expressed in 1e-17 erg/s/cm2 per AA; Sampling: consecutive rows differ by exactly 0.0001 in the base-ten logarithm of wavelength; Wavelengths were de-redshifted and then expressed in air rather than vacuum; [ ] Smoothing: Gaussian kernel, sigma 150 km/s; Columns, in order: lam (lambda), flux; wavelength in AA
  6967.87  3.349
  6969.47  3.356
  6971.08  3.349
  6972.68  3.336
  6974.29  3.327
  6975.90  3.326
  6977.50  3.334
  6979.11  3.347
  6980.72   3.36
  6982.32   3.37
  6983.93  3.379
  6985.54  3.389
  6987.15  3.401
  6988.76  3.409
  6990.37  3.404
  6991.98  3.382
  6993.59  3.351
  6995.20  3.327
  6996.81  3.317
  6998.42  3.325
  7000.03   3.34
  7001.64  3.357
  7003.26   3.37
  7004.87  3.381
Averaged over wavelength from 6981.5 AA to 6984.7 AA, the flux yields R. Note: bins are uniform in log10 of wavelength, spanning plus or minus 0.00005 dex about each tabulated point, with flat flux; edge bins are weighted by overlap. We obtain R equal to 3.38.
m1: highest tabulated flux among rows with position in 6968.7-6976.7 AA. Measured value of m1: 3.356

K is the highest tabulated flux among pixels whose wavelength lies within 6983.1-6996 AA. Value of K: 3.409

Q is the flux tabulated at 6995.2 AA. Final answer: 3.327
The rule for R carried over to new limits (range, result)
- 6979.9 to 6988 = 3.38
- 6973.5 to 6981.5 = 3.34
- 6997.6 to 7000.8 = 3.34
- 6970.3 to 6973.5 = 3.34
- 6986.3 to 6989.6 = 3.4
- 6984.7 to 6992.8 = 3.39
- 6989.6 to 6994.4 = 3.38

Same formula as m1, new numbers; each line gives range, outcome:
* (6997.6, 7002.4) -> 3.357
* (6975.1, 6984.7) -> 3.379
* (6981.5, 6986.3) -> 3.389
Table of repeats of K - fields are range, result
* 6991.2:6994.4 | 3.382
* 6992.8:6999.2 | 3.351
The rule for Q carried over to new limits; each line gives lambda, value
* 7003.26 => 3.37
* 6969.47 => 3.356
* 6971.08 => 3.349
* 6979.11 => 3.347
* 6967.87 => 3.349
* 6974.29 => 3.327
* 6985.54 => 3.389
